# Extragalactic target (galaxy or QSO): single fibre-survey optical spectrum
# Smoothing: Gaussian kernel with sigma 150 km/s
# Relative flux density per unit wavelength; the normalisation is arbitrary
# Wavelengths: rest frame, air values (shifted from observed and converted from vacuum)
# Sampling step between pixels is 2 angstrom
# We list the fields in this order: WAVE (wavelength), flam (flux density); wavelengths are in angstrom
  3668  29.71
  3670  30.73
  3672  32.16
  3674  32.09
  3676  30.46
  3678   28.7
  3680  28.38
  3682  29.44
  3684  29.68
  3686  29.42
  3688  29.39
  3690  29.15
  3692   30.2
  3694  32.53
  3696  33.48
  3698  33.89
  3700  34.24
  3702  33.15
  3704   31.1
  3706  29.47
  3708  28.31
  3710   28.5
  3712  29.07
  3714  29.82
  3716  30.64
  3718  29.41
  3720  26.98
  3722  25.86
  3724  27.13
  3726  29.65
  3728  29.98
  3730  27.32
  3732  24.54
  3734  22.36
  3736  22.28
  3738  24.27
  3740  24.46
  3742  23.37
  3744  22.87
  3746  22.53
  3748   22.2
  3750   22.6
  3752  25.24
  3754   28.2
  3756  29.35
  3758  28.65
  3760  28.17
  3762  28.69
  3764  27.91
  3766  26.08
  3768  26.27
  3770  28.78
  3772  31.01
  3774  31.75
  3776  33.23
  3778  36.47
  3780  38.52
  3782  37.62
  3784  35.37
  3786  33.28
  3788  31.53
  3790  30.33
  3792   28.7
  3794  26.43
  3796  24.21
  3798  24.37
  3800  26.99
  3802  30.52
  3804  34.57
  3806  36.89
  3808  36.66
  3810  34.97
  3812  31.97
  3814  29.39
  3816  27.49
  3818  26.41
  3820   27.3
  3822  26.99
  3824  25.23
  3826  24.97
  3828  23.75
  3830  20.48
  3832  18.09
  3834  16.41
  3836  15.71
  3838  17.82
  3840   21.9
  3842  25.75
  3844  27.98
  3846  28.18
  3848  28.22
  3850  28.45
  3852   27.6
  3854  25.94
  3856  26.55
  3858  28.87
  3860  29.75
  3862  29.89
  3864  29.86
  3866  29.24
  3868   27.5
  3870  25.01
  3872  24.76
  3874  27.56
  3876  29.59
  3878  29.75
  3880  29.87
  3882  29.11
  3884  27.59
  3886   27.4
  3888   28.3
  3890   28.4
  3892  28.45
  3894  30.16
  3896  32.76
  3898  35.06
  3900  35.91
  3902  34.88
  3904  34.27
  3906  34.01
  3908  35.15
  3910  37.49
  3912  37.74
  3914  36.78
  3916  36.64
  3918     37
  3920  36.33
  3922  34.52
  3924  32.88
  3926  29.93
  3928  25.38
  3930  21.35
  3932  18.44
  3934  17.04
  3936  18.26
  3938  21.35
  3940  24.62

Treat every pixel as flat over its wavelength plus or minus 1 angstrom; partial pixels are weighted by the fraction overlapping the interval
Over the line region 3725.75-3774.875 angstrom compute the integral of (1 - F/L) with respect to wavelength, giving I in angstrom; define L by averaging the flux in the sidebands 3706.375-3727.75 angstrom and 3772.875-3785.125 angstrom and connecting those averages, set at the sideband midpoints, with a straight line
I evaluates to 9.1 angstrom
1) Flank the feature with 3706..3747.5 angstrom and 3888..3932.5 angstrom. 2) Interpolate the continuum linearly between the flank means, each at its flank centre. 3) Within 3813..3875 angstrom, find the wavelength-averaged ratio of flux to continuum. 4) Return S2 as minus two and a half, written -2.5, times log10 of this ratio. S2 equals 0.19 mag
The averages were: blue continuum 26.5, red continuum 32.5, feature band 25.6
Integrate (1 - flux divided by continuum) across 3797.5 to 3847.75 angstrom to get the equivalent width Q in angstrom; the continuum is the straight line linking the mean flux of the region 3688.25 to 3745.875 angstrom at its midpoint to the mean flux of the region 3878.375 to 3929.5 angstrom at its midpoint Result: 6.79 angstrom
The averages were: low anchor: 28.3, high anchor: 32.5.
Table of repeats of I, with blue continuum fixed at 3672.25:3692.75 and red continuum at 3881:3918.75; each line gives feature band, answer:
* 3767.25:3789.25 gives -1.4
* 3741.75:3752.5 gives 2.7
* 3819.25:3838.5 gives 6.2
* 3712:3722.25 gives 0.5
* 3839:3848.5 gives 1.7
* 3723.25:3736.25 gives 1.7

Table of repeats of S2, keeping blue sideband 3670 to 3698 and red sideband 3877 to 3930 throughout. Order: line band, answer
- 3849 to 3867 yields 0.125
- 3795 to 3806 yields 0.092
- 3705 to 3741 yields 0.135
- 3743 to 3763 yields 0.201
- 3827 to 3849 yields 0.389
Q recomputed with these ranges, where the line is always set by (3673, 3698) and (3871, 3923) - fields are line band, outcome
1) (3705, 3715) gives 0.5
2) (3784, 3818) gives 1.0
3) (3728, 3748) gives 4.4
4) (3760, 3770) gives 1.2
